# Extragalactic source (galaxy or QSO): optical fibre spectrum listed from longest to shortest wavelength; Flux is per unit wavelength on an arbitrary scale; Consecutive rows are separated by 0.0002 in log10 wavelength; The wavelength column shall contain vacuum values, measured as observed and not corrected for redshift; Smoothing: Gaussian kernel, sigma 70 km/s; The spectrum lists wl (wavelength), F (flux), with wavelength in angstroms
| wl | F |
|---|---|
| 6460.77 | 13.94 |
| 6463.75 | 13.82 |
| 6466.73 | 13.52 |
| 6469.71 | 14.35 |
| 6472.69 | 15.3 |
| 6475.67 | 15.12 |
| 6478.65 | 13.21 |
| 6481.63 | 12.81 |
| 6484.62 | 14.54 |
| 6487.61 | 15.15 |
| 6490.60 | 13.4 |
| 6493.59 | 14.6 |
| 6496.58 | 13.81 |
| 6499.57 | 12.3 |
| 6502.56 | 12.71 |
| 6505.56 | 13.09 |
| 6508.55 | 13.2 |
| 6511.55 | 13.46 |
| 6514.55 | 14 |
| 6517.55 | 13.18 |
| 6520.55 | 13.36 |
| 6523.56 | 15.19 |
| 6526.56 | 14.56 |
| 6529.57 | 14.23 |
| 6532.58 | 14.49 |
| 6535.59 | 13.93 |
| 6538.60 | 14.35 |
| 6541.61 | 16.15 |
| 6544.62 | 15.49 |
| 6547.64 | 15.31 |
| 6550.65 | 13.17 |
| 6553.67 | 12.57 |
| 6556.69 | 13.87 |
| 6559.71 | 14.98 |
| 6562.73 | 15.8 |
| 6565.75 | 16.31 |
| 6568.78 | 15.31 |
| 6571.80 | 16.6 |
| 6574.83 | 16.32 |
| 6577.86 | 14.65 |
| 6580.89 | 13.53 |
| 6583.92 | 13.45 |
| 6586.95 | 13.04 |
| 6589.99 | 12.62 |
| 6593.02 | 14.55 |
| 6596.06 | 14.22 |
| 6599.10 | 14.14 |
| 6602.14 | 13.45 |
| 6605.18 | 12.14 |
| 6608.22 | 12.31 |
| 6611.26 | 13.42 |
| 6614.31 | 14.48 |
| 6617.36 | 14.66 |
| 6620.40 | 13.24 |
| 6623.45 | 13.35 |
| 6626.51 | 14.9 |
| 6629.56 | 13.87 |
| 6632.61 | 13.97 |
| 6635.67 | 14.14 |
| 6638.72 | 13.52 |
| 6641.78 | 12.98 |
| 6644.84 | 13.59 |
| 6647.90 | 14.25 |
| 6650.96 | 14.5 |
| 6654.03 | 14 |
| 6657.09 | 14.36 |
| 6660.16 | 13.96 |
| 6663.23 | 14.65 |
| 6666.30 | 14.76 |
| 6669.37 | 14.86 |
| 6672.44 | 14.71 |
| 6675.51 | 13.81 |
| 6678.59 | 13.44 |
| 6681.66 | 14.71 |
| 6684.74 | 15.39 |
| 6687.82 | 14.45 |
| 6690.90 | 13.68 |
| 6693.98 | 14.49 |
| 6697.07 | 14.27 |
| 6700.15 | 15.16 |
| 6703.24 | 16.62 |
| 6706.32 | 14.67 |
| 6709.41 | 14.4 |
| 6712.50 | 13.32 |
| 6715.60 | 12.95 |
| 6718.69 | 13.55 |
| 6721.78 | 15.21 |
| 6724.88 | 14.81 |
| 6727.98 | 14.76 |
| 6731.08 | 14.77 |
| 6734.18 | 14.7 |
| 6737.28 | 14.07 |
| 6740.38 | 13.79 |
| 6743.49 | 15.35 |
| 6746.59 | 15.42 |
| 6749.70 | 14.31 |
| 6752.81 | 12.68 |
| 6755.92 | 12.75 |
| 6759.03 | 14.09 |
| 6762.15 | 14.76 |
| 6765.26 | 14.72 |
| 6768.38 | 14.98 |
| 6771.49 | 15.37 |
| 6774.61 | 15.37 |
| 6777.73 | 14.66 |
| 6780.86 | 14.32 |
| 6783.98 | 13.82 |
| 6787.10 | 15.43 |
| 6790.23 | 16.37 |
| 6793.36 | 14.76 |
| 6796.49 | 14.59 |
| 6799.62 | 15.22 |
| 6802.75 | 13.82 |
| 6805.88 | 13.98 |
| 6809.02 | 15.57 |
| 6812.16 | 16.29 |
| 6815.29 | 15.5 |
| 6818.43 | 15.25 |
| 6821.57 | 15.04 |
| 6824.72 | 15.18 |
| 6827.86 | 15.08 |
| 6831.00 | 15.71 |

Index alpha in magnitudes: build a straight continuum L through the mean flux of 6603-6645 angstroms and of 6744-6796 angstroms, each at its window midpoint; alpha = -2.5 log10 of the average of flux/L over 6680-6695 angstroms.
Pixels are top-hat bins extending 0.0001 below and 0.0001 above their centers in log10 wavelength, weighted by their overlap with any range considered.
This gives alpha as -0.04 mag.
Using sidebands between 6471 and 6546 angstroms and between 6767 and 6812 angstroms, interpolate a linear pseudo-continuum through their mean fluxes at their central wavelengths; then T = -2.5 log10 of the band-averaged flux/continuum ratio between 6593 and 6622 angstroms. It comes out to 0.06 mag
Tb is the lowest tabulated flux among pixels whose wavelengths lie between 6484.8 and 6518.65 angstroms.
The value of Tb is 12.3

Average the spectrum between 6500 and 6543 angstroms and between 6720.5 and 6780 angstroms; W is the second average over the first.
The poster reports 1.04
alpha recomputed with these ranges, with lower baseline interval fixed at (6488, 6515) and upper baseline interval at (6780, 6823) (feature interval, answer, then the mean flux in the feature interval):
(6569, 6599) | -0.04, 14.4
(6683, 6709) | -0.03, 14.8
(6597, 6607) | 0.06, 13.3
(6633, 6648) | 0.04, 13.7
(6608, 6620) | 0.02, 13.8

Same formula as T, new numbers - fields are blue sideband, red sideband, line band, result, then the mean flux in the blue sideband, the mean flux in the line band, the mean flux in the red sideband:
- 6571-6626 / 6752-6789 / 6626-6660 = 0.004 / 13.9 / 14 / 14.5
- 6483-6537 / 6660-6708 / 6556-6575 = -0.112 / 13.8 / 15.6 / 14.6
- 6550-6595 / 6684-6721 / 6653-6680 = 0.010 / 14.5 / 14.3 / 14.4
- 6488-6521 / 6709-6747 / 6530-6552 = -0.085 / 13.4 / 14.7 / 14.4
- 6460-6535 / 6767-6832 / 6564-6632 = 0.012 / 13.9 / 14.1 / 15.1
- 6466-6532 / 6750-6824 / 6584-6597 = 0.047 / 13.9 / 13.6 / 14.8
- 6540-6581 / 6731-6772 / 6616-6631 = 0.063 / 15.1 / 14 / 14.4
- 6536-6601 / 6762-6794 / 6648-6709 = 0.018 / 14.6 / 14.5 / 15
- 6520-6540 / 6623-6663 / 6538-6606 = -0.019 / 14.3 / 14.5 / 14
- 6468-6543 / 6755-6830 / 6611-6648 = 0.040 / 14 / 13.9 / 14.9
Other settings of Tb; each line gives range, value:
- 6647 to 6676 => 13.81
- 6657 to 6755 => 12.68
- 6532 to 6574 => 12.57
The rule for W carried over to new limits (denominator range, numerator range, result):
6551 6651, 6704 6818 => 1.04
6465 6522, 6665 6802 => 1.06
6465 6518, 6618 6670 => 1.02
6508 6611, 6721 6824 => 1.04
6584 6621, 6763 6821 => 1.11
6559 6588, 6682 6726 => 0.96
